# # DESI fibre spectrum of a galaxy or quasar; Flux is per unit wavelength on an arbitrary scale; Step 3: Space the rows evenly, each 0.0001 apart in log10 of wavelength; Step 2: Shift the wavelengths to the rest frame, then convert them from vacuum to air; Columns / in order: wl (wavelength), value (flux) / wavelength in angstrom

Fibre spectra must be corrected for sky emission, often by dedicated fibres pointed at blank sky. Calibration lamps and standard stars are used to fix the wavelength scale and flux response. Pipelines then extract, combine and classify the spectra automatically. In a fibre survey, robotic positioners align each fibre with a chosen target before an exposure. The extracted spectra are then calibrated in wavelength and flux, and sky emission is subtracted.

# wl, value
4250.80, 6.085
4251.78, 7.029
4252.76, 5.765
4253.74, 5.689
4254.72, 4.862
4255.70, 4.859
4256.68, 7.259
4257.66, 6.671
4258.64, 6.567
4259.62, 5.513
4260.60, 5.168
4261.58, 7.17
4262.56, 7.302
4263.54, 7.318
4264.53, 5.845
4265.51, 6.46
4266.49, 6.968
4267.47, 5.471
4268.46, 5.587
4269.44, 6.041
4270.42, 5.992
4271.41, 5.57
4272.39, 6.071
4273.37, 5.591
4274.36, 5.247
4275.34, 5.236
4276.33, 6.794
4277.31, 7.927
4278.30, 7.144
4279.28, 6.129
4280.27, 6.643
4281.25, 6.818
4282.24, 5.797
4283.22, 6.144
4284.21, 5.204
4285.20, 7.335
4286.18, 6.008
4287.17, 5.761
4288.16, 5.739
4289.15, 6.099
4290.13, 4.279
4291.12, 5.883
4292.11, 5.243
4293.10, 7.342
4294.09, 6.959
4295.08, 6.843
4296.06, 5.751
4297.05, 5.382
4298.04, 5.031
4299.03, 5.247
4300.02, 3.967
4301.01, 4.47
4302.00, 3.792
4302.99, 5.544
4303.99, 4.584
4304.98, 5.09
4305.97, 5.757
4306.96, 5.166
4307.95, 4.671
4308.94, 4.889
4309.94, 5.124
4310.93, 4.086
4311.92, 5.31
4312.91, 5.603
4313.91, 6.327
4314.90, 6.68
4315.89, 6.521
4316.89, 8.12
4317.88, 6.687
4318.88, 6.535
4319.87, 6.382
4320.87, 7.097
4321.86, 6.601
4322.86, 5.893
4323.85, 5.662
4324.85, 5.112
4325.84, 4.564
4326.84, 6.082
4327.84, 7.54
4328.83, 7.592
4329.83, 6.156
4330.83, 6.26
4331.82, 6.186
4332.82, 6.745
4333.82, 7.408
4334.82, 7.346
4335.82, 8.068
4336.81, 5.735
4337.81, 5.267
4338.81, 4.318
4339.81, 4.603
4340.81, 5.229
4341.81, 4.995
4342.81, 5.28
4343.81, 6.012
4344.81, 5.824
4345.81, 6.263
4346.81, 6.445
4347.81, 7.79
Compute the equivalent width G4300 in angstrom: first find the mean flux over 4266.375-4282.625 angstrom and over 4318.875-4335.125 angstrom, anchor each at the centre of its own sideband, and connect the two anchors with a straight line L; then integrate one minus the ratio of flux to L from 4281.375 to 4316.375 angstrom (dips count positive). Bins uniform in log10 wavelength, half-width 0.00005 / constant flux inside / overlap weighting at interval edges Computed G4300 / 4.1 angstrom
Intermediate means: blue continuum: 6.16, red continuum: 6.41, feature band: 5.55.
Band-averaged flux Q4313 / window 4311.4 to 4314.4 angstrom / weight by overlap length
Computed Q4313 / 5.73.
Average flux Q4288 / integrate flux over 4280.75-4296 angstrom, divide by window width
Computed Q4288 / 6.09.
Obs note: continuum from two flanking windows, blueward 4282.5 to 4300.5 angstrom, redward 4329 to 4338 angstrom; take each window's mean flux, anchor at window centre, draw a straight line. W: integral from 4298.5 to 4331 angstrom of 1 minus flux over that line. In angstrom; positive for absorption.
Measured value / 2.9 angstrom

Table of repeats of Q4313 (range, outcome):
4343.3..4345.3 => 5.92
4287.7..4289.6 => 5.91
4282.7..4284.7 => 5.68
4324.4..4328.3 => 5.81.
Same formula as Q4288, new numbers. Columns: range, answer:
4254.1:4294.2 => 6.14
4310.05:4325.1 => 6.17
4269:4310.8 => 5.71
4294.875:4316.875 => 5.31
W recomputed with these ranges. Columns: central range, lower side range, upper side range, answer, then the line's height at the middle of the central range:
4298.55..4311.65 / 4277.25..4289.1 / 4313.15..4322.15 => 3.5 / 6.59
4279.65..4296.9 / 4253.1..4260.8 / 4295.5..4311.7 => -2.9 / 5.23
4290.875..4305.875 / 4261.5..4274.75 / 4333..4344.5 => 1.6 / 6.04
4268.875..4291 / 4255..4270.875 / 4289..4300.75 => -0.5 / 5.92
